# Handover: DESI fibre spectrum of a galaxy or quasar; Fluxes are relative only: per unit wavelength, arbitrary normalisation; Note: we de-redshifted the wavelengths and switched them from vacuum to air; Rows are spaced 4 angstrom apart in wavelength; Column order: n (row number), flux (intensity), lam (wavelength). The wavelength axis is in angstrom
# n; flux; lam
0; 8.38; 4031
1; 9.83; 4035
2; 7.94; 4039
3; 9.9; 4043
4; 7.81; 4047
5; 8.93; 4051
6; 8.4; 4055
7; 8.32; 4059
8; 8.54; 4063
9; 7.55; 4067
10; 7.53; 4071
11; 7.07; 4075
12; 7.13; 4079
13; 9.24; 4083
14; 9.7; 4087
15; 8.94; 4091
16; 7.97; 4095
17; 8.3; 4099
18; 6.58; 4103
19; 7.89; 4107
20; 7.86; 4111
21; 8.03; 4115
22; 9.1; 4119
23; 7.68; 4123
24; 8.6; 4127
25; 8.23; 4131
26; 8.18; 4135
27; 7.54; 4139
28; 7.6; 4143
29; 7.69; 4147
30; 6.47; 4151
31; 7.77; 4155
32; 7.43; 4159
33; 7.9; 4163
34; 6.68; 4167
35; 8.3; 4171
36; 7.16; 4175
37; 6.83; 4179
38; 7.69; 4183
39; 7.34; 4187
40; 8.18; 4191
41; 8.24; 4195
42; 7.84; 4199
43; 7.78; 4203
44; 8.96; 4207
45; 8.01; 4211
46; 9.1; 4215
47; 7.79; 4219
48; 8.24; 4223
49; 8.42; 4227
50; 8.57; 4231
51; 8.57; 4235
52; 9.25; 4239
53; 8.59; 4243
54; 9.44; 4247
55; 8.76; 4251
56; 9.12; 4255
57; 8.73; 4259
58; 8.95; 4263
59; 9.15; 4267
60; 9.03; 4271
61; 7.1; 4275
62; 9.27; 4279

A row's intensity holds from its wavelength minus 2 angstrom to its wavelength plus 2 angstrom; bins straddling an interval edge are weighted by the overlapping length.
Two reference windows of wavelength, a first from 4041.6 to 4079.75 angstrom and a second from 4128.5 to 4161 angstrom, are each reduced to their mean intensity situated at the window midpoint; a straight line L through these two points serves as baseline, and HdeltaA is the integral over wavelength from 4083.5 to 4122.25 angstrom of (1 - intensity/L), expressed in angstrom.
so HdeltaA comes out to -2.0 angstrom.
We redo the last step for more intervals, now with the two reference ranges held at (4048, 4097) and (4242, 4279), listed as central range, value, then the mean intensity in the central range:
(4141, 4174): 4.0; 7.47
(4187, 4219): 1.6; 8.21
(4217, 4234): 0.8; 8.27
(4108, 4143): 1.3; 8.11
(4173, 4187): 2.2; 7.24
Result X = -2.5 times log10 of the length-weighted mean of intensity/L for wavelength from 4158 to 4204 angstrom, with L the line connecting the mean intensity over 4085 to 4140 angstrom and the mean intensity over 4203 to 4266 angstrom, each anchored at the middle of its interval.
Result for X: 0.12 mag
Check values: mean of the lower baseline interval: 8.2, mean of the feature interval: 7.61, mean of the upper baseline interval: 8.68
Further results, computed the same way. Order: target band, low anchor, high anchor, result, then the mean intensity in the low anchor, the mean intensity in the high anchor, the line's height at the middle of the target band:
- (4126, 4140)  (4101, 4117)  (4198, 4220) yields -0.05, 7.59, 8.29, 7.76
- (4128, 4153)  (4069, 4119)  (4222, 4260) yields 0.09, 8.06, 8.78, 8.29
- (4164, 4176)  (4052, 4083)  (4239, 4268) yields 0.14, 7.92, 8.98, 8.5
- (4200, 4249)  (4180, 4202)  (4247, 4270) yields -0.02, 7.81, 8.99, 8.39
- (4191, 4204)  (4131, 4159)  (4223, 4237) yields 0.02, 7.58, 8.48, 8.14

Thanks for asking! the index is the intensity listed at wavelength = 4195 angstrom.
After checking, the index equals 8.24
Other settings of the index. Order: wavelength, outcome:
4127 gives 8.6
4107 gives 7.89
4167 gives 6.68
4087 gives 9.7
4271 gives 9.03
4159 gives 7.43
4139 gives 7.54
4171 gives 8.3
